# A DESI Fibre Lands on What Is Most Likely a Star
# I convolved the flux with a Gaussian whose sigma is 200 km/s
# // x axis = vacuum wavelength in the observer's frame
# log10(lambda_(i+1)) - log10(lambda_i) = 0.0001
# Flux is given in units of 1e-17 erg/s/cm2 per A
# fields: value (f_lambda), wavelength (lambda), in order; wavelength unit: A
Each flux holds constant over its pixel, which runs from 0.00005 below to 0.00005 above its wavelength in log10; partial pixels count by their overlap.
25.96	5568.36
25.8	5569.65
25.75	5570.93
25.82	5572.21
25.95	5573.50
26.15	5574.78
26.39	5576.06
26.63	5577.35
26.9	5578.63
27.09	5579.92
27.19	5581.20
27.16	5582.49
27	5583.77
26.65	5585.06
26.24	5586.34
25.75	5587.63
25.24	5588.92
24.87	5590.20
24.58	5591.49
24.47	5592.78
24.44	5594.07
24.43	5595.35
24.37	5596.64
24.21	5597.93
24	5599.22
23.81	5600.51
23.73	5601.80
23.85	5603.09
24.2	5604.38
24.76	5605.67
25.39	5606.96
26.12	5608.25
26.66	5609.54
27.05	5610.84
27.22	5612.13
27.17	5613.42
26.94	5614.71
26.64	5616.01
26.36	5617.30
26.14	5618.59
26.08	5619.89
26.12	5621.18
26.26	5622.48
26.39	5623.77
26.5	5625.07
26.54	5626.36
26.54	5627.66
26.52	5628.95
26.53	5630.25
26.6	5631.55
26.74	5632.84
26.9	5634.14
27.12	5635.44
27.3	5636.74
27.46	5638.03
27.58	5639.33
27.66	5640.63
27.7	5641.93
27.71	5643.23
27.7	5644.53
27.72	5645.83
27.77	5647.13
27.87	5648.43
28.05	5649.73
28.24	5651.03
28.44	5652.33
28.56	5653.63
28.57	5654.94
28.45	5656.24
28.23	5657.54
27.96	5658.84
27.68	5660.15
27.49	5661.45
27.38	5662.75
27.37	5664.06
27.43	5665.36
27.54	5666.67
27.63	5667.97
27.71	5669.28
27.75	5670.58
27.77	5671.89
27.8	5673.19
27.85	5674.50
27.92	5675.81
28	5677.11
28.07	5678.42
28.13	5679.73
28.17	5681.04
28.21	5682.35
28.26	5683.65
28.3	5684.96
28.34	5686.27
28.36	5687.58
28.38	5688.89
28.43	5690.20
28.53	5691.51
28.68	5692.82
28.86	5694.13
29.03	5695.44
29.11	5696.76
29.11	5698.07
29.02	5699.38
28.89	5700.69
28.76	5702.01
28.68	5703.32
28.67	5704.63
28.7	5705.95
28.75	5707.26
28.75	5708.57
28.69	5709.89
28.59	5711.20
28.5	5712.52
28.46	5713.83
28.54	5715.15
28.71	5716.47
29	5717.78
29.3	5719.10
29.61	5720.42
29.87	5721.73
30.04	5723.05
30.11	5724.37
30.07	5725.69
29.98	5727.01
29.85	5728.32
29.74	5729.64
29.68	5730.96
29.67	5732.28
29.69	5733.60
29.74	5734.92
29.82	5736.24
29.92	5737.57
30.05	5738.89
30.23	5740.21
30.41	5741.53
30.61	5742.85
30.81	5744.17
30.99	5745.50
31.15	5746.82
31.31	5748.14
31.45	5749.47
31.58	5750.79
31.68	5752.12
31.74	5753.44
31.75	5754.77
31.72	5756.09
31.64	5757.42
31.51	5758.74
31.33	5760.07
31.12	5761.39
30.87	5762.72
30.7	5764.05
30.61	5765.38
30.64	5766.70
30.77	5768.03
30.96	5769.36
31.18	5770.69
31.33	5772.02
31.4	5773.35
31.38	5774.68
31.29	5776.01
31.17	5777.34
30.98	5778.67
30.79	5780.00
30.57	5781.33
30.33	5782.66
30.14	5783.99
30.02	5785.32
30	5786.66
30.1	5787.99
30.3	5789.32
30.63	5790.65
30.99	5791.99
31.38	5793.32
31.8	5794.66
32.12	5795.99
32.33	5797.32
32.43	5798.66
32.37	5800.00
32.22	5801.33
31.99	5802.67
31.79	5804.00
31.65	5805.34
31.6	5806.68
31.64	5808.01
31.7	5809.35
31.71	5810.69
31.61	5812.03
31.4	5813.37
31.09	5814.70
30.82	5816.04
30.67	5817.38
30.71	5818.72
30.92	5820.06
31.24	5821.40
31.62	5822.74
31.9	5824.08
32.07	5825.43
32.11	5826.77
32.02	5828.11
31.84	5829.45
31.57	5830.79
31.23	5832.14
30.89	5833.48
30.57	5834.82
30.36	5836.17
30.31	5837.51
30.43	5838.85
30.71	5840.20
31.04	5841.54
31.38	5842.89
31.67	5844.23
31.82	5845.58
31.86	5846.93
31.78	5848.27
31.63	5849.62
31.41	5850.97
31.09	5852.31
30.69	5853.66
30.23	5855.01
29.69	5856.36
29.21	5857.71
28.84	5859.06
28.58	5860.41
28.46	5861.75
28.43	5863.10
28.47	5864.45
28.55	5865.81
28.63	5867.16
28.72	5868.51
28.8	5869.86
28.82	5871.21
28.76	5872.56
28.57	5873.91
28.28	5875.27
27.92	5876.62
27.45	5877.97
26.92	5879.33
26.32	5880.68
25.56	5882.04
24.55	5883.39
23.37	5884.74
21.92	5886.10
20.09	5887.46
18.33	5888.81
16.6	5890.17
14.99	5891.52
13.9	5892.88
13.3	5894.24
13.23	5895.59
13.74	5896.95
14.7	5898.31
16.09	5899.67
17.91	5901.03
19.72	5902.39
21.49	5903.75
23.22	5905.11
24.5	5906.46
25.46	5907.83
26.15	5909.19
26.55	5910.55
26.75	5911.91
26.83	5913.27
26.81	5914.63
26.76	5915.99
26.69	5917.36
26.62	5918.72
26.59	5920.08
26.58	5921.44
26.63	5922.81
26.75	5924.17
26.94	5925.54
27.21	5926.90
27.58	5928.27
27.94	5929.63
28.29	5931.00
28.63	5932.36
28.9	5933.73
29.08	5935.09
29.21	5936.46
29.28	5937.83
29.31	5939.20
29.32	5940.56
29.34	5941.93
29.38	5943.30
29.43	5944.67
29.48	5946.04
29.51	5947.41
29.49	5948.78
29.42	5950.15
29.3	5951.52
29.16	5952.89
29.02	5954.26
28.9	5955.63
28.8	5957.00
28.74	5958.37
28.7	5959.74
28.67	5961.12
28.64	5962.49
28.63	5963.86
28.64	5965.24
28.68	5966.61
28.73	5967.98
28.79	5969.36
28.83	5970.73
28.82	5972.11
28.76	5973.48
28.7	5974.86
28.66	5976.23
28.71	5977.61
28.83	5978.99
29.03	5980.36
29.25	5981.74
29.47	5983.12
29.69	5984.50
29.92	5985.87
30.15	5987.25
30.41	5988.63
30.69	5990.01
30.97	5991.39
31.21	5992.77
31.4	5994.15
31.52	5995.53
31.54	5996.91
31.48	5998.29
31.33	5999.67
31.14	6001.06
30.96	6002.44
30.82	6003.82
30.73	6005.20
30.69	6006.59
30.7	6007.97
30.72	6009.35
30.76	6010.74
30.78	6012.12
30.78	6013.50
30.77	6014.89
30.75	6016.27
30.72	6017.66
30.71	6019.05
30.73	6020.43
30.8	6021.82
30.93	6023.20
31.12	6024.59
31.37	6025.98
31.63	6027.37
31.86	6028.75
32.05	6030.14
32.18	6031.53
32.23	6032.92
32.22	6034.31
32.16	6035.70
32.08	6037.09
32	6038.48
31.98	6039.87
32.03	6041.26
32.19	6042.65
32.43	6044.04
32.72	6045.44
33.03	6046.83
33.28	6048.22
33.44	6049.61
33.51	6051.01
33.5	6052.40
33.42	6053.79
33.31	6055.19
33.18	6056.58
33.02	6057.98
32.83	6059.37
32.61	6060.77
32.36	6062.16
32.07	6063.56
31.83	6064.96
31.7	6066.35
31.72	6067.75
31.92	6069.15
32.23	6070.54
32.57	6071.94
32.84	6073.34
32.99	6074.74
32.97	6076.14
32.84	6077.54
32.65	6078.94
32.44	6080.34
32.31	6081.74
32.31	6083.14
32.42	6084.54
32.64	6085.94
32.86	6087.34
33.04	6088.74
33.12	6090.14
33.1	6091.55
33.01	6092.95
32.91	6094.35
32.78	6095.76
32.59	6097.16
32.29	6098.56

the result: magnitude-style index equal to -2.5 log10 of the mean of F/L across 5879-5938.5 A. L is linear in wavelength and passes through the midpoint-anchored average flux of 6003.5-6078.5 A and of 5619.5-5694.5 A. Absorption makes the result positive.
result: 0.279 mag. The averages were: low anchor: 27.7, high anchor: 32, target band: 23.6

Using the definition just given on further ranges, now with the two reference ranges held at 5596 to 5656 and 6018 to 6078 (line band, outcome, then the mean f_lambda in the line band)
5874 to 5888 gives 0.181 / 25.4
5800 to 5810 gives -0.102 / 31.9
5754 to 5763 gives -0.112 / 31.5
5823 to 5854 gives -0.067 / 31.3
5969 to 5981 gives 0.090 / 28.8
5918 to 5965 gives 0.085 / 28.5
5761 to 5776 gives -0.091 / 31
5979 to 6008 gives 0.034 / 30.6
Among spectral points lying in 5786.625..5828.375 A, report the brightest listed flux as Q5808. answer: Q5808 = 32.43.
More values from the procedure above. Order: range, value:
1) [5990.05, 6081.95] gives 33.51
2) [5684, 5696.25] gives 29.03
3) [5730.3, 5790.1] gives 31.75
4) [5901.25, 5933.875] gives 28.9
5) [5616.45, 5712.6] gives 29.11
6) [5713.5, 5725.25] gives 30.11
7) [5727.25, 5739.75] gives 30.05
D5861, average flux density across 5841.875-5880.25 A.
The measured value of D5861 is 29.5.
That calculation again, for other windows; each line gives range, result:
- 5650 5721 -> 28.4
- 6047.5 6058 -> 33.3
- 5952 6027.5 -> 30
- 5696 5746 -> 29.4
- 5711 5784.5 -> 30.5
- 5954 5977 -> 28.7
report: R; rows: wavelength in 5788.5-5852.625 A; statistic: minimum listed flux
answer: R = 30.3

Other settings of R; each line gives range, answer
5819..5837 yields 30.36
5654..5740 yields 27.37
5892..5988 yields 13.23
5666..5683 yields 27.54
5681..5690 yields 28.17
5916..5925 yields 26.58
